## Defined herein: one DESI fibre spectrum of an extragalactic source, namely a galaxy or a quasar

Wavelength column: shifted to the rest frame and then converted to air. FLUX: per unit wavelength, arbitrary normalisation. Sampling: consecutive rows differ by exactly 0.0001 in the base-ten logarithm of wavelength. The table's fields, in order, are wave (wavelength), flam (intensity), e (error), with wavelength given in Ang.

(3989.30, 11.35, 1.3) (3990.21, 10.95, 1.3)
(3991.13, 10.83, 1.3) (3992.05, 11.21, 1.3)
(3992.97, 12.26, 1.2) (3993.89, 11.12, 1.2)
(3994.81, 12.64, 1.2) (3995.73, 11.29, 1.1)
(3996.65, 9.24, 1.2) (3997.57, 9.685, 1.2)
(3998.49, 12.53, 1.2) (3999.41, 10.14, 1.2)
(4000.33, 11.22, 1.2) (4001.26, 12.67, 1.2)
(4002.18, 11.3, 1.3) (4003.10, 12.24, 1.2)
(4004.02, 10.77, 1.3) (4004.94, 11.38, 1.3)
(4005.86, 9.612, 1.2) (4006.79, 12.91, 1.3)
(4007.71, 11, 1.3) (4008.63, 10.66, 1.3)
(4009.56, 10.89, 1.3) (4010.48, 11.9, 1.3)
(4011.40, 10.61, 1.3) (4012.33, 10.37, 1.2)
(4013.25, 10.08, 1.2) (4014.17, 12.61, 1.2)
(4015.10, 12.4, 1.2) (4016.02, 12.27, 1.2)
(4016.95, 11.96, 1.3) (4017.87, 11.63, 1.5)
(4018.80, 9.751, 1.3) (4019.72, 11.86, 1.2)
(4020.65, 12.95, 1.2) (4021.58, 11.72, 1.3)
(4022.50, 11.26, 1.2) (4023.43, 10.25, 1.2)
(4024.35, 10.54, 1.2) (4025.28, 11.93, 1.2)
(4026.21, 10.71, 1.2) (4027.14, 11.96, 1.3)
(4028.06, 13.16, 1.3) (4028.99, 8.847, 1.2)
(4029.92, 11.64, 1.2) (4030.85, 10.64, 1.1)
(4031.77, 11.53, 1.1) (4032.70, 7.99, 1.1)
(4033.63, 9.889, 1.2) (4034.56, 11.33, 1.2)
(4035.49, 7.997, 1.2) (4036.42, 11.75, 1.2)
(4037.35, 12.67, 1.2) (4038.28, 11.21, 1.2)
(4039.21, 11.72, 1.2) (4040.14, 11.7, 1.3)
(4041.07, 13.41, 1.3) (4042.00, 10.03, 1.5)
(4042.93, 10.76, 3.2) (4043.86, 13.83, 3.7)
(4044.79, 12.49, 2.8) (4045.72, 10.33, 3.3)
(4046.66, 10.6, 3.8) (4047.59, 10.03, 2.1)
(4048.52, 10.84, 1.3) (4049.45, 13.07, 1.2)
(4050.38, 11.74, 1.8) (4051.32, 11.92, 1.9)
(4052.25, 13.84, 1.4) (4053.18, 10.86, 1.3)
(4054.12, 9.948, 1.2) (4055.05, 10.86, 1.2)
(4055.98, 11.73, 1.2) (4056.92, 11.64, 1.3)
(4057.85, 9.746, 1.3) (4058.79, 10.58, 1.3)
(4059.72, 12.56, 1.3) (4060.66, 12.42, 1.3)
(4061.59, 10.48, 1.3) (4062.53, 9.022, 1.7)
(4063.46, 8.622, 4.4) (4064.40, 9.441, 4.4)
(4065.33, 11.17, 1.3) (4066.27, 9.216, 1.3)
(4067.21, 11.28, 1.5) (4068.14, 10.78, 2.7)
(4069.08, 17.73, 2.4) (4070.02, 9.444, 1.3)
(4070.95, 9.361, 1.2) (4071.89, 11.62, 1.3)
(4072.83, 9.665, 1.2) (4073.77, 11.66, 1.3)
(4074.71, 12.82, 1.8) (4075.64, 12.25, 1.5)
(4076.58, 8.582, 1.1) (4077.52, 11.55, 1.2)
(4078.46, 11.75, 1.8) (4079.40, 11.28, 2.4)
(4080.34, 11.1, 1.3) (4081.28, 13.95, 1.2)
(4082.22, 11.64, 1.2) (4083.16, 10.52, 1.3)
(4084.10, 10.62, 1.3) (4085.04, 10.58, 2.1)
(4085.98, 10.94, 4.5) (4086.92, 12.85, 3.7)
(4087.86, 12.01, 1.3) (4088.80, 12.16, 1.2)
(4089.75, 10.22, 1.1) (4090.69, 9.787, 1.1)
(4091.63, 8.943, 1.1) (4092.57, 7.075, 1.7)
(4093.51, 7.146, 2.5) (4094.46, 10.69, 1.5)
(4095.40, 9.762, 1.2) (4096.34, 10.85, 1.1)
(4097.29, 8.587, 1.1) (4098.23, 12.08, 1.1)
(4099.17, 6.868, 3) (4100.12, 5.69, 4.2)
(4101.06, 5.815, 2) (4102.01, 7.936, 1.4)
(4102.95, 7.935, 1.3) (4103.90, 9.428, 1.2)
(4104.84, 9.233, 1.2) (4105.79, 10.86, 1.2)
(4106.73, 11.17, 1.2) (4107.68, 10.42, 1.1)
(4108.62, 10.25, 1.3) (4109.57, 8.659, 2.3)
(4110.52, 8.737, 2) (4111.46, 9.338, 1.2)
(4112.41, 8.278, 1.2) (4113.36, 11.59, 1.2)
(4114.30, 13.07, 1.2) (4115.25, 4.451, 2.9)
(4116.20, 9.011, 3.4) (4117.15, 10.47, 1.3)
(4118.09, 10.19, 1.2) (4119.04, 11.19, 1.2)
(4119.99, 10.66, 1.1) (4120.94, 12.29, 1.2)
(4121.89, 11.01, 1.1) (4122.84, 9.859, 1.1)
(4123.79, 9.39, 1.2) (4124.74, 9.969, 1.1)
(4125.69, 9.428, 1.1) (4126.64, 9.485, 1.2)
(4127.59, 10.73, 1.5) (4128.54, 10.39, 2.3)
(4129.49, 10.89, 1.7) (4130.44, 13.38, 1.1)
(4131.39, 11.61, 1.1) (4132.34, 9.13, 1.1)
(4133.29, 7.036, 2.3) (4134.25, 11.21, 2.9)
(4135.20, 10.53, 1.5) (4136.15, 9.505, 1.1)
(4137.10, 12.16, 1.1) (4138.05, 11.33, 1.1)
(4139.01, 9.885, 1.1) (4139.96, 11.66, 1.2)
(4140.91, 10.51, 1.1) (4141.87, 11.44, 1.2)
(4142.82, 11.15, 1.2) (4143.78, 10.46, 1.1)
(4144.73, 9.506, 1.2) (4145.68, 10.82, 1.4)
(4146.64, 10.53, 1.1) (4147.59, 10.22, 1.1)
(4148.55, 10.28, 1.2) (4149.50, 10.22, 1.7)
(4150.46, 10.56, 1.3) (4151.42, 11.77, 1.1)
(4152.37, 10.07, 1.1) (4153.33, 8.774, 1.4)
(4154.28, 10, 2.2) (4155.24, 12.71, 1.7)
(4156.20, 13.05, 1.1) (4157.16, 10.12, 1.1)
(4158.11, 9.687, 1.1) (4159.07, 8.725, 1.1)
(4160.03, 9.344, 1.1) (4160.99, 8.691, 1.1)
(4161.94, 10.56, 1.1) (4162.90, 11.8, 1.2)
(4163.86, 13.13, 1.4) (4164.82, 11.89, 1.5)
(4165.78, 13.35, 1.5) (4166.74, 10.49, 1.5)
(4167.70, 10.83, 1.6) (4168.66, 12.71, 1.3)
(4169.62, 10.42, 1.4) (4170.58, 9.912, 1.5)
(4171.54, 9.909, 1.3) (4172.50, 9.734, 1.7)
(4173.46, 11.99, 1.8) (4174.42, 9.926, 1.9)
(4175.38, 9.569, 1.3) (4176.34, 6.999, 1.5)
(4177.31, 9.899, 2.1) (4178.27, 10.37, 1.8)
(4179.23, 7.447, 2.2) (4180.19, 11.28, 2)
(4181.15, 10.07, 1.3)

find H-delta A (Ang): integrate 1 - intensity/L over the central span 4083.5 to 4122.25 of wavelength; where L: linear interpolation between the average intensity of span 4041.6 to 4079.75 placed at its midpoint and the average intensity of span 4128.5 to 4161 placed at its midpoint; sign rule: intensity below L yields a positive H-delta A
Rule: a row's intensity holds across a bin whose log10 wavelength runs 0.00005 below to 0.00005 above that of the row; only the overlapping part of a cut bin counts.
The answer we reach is 4.0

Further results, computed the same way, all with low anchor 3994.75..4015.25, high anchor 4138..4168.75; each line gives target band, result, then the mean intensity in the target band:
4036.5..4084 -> -1.2 Ang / 11.3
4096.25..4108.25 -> 2.2 Ang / 8.94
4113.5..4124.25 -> 0.7 Ang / 10.2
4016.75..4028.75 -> -0.4 Ang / 11.5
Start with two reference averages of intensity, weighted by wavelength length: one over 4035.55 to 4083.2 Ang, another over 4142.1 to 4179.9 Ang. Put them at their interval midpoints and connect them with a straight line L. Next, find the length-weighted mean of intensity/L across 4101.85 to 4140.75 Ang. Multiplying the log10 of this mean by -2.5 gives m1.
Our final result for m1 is 0.07 mag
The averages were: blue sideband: 11.3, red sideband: 10.5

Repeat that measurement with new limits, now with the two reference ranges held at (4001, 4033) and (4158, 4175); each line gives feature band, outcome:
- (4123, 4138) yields 0.05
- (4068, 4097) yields 0.01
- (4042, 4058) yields -0.03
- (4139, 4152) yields 0.01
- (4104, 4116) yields 0.14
